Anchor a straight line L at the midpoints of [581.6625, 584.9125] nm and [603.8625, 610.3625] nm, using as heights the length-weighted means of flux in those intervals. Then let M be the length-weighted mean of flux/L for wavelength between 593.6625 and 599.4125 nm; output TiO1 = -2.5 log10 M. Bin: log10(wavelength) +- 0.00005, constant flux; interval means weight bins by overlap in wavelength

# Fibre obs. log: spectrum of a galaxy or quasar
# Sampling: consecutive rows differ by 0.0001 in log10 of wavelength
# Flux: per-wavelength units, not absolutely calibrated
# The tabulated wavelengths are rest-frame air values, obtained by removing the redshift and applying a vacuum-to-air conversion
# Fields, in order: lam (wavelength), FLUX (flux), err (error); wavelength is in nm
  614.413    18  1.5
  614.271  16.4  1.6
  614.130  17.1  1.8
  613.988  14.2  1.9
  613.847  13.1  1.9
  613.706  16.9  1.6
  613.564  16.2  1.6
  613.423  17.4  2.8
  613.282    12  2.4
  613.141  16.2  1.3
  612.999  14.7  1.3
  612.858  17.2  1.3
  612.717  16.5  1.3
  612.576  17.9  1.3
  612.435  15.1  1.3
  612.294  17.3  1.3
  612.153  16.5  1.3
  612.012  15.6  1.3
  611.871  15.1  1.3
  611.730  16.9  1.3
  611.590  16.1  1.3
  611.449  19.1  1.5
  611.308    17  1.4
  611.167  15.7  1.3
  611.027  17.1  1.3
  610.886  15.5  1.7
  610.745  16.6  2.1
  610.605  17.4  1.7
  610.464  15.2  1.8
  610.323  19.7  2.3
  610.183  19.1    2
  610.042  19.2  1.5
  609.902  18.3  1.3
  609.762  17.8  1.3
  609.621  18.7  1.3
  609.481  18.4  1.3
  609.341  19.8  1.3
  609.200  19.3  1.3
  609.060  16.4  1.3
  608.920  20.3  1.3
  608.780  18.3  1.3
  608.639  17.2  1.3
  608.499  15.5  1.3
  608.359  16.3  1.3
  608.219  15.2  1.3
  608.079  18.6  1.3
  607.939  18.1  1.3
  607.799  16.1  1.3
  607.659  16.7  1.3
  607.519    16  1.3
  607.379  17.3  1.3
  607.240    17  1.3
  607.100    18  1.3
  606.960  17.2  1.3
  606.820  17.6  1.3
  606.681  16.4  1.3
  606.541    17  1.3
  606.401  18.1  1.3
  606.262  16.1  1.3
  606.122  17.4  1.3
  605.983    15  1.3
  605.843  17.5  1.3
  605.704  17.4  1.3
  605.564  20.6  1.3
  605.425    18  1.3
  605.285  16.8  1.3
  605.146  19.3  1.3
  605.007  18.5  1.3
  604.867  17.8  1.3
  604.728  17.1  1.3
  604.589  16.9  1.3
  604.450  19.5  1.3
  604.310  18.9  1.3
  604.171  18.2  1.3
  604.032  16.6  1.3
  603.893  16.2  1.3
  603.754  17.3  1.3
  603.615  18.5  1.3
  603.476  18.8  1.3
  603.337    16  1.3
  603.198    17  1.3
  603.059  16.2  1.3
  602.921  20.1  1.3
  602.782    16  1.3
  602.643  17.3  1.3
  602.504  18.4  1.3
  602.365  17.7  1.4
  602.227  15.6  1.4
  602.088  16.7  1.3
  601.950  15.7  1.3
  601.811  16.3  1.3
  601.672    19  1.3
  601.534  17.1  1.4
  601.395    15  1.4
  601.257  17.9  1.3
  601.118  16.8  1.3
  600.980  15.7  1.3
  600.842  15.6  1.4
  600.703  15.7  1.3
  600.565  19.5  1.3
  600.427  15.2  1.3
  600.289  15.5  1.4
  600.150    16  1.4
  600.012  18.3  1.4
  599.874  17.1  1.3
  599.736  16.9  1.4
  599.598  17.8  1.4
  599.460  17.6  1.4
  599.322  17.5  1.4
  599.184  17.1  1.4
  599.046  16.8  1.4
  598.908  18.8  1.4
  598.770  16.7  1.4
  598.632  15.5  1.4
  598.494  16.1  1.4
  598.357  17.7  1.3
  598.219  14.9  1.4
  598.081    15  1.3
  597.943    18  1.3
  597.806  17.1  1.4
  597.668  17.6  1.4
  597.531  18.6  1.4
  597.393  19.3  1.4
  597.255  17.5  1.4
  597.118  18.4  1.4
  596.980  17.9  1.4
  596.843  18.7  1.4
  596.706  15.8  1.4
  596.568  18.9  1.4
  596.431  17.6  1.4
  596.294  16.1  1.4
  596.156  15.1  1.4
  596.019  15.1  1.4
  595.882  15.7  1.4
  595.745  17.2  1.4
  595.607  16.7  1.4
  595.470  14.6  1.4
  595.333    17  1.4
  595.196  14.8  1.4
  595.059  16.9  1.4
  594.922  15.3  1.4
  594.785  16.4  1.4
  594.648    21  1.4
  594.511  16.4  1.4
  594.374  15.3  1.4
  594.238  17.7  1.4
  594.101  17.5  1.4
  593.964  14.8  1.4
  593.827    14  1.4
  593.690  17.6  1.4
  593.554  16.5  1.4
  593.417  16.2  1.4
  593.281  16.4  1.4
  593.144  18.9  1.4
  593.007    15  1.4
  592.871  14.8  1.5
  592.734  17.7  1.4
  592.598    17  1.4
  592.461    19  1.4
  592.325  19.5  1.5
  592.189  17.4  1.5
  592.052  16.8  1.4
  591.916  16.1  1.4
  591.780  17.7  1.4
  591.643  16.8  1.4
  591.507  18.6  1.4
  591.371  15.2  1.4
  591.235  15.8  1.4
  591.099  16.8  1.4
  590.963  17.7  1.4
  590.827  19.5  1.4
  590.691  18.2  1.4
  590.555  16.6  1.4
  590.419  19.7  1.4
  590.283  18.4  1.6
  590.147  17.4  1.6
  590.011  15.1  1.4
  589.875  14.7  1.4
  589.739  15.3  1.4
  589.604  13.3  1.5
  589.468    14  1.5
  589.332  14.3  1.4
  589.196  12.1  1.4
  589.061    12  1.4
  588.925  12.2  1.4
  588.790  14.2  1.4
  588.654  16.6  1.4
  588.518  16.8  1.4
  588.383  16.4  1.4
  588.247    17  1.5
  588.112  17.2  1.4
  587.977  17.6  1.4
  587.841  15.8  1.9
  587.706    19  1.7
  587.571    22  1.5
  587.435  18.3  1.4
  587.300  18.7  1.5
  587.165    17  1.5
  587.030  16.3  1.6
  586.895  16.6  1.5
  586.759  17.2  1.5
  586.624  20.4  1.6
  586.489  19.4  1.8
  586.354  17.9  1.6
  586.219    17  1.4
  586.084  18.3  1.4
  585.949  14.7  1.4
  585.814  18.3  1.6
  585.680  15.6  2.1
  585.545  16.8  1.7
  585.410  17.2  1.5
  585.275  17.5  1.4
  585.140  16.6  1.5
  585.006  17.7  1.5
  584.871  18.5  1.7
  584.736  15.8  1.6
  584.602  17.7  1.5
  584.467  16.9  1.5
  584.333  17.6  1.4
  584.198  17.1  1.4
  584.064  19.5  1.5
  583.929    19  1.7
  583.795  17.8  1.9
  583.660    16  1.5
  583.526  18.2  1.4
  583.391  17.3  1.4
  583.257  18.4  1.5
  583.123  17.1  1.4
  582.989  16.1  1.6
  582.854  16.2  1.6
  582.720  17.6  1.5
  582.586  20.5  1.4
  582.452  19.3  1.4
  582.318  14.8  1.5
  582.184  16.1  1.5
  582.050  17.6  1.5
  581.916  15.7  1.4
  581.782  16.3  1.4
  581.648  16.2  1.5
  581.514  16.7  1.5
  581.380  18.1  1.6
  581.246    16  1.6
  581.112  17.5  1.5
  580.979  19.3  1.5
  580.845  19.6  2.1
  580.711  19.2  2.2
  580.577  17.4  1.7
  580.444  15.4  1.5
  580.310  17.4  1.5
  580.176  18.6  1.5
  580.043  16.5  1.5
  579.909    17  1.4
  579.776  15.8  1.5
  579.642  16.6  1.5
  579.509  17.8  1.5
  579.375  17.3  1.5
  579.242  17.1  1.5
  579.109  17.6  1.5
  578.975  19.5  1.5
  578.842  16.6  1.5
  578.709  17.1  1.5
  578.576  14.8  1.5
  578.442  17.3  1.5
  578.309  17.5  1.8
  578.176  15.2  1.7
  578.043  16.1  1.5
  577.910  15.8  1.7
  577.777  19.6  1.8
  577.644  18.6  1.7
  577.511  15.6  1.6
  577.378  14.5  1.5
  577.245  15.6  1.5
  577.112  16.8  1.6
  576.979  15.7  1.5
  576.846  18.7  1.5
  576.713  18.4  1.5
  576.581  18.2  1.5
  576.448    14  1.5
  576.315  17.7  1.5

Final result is 0.05 mag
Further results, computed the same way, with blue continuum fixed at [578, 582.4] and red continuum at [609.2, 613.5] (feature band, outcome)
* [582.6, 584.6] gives -0.03 mag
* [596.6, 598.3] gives -0.03 mag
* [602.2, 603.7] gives -0.03 mag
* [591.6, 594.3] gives 0.01 mag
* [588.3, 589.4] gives 0.19 mag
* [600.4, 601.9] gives 0.02 mag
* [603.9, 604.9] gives -0.05 mag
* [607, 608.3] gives 0.00 mag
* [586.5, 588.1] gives -0.07 mag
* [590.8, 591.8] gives -0.01 mag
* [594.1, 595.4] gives 0.01 mag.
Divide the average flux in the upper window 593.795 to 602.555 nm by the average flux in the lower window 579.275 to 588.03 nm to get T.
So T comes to 0.96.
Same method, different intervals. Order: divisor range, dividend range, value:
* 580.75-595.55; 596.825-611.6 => 1.02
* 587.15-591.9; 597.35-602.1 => 1.02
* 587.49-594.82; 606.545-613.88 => 1.02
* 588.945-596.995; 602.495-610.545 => 1.07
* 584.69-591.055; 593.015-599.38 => 1.00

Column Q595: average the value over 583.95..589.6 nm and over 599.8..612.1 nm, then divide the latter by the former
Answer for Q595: 1.0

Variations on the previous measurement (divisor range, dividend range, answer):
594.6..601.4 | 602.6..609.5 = 1.04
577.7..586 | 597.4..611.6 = 1.00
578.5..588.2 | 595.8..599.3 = 0.98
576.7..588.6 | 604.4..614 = 0.99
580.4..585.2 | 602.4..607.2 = 1.01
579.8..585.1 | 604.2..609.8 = 1.01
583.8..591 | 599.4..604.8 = 1.01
